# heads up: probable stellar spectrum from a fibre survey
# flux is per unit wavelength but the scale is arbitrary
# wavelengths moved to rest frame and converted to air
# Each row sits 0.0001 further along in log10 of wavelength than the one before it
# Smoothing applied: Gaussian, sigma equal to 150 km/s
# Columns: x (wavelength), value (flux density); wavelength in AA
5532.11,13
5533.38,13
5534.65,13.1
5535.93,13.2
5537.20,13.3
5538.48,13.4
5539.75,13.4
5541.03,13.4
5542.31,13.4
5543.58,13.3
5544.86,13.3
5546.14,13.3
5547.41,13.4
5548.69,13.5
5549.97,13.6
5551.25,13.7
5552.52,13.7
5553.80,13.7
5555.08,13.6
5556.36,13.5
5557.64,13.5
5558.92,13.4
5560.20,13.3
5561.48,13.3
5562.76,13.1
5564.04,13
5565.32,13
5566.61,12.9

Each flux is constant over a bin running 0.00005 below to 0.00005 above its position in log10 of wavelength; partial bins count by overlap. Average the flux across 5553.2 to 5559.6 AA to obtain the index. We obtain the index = 13.5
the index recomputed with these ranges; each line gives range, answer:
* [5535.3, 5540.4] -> 13.3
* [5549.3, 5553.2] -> 13.7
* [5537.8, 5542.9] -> 13.4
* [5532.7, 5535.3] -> 13.1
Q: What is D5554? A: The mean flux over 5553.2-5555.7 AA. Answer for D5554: 13.6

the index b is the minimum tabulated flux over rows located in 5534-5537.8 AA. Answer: 13.1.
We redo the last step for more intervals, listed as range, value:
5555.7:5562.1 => 13.3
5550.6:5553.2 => 13.7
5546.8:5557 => 13.4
